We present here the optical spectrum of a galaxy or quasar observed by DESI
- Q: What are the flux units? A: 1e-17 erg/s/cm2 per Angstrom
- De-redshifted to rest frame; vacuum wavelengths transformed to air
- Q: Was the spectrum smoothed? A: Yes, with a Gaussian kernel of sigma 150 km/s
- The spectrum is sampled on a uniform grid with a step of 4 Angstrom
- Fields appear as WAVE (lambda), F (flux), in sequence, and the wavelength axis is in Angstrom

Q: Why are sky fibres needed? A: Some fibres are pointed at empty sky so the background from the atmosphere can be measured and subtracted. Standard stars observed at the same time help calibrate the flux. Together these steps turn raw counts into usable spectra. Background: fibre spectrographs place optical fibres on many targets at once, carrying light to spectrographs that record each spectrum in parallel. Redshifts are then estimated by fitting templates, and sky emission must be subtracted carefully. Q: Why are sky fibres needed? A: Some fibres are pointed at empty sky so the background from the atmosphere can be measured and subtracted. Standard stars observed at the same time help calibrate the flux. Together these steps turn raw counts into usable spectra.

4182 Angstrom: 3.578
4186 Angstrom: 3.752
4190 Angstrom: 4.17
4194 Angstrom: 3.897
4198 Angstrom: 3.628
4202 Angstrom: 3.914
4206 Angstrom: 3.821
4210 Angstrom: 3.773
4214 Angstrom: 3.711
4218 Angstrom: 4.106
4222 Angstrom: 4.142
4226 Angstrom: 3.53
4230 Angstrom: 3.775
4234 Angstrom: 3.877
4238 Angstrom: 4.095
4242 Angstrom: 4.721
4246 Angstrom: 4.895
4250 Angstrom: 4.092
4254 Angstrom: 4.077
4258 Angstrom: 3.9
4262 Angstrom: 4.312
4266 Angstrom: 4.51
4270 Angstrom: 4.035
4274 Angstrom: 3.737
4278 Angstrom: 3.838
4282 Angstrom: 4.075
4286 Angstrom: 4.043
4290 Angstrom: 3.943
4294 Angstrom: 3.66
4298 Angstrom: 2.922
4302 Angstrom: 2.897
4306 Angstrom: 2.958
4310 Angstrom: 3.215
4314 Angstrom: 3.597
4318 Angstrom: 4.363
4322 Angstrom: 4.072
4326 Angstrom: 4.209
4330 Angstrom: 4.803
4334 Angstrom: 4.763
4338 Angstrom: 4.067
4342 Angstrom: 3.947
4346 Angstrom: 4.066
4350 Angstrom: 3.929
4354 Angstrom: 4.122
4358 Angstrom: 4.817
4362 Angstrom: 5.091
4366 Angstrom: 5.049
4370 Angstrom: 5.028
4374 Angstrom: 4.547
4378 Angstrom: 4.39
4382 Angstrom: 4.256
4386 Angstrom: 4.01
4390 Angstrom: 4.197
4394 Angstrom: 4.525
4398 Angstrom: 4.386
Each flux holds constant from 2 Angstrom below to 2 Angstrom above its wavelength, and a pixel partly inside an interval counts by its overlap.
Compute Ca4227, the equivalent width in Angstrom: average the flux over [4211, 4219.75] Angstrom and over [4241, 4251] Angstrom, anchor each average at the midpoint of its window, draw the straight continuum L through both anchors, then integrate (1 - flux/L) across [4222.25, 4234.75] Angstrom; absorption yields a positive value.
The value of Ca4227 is 1.3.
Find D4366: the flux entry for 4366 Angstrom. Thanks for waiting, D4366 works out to 5.049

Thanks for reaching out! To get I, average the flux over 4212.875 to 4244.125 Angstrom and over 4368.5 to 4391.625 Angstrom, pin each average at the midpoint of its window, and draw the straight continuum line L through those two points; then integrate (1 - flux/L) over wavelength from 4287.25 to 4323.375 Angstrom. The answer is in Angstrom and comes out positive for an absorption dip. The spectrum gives 5.9 Angstrom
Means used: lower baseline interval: 4.01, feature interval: 3.52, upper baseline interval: 4.39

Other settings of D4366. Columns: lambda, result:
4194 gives 3.897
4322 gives 4.072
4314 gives 3.597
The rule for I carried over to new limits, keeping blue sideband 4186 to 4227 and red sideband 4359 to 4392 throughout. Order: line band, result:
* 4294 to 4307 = 3.7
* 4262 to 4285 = 0.5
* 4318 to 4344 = 0.5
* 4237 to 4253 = -1.7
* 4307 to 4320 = 2.0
